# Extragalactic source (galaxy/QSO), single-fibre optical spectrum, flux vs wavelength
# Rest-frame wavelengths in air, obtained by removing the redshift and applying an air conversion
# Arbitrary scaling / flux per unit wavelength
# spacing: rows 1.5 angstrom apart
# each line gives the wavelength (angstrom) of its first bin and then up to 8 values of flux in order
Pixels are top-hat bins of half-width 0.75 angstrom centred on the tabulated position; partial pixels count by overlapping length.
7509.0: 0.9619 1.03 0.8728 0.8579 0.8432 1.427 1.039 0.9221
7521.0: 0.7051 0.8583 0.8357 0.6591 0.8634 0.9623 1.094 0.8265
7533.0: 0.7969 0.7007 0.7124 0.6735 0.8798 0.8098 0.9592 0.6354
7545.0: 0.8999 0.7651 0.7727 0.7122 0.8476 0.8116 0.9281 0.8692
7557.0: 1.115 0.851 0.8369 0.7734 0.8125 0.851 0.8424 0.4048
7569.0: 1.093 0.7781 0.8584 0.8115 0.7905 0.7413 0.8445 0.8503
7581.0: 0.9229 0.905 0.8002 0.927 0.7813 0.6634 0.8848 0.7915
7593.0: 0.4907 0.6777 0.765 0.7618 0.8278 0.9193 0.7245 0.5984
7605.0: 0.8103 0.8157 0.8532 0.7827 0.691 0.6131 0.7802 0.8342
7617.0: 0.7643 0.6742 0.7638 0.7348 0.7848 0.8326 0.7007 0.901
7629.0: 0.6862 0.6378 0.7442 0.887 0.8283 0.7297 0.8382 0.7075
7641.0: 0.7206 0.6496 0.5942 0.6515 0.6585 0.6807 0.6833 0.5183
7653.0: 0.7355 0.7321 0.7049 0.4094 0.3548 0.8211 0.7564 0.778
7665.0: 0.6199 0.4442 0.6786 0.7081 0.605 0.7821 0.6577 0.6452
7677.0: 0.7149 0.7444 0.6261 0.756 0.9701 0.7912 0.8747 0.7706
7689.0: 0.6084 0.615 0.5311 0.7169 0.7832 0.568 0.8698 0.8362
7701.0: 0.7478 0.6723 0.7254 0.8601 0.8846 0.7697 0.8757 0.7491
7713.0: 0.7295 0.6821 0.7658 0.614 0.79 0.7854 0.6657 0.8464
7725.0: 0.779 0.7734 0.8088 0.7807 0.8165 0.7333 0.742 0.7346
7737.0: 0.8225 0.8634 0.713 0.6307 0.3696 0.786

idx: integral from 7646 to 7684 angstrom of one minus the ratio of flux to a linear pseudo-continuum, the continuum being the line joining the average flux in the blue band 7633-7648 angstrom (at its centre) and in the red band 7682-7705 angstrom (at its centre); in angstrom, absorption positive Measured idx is 3.1 angstrom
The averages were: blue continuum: 0.723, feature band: 0.672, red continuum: 0.74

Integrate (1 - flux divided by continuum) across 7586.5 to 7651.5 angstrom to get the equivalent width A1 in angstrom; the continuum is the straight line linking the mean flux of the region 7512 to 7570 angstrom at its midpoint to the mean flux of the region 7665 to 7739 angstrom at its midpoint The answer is 4.6 angstrom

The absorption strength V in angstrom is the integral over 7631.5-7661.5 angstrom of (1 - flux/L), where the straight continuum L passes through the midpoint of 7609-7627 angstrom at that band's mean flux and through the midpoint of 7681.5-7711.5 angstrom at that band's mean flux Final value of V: 2.79 angstrom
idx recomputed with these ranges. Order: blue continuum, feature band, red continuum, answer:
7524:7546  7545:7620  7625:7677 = -3.2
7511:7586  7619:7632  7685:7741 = 0.8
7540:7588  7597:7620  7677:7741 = 1.3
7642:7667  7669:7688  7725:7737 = -1.7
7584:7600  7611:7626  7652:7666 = -0.6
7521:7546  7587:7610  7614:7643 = 0.6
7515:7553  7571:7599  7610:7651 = -0.3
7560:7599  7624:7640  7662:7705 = -0.4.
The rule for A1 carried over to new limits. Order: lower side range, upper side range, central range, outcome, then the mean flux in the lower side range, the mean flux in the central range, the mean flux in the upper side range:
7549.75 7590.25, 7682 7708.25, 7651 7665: 2.37 angstrom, 0.835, 0.647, 0.755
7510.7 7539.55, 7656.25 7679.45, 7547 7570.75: -0.34 angstrom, 0.873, 0.832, 0.649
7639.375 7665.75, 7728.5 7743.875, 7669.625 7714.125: -3.49 angstrom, 0.653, 0.74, 0.723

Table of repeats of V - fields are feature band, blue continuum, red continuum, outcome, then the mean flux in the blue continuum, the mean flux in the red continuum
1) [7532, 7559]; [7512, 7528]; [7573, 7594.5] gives 1.2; 0.901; 0.796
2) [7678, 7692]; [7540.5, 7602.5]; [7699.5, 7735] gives 0.7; 0.812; 0.766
